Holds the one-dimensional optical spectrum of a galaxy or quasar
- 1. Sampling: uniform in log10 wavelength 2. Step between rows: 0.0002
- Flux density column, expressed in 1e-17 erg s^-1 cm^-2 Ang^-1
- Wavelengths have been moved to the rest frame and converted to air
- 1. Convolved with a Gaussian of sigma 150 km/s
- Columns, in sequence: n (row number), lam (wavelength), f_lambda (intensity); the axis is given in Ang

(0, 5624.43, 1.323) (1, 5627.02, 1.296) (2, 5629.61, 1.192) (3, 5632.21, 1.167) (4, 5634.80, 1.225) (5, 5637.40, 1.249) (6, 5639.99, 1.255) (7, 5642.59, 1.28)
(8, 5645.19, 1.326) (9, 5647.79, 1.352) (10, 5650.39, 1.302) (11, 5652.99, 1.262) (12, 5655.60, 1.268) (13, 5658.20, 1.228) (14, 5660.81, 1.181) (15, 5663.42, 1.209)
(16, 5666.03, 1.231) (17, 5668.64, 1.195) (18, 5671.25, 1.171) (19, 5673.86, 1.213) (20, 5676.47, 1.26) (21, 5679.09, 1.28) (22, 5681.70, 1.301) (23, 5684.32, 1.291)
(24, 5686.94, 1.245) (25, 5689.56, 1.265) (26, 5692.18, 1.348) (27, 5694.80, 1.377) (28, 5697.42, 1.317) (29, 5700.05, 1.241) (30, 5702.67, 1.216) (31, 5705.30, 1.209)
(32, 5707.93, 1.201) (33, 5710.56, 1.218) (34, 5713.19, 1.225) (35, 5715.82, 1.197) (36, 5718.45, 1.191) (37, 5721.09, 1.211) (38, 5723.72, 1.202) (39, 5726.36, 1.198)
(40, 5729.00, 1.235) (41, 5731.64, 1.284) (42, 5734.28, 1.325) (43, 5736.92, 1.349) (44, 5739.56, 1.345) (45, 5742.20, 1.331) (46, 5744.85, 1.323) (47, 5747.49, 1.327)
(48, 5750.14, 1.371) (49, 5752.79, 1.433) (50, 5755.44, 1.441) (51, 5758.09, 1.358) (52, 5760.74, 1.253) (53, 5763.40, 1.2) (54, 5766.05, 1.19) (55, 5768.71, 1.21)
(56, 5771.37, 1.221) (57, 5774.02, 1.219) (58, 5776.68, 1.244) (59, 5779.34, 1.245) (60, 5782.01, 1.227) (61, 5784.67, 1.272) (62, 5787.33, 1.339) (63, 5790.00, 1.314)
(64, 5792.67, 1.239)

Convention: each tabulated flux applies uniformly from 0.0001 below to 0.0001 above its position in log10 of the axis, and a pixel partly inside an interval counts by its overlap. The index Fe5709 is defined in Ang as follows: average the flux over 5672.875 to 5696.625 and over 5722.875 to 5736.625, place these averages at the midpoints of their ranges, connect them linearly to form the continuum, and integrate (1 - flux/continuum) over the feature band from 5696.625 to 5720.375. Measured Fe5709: 0.9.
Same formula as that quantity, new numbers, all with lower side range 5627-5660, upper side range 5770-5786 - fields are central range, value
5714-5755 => -1.5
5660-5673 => 0.6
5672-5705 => -0.6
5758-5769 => 0.1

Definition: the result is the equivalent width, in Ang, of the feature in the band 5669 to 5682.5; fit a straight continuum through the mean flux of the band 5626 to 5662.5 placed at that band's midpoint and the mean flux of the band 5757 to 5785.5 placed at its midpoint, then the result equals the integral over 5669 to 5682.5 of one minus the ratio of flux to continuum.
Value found 0.1 Ang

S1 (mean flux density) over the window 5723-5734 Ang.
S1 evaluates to 1.24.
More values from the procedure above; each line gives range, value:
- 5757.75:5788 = 1.24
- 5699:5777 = 1.27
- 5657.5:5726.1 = 1.24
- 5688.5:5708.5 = 1.27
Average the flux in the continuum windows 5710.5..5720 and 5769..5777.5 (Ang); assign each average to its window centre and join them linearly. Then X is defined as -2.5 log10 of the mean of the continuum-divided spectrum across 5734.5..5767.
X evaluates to -0.094 mag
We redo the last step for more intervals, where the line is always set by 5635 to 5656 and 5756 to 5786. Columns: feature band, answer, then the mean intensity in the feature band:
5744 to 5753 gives -0.09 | 1.36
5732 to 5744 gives -0.07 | 1.33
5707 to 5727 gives 0.05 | 1.21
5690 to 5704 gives -0.03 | 1.3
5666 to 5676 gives 0.06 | 1.2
